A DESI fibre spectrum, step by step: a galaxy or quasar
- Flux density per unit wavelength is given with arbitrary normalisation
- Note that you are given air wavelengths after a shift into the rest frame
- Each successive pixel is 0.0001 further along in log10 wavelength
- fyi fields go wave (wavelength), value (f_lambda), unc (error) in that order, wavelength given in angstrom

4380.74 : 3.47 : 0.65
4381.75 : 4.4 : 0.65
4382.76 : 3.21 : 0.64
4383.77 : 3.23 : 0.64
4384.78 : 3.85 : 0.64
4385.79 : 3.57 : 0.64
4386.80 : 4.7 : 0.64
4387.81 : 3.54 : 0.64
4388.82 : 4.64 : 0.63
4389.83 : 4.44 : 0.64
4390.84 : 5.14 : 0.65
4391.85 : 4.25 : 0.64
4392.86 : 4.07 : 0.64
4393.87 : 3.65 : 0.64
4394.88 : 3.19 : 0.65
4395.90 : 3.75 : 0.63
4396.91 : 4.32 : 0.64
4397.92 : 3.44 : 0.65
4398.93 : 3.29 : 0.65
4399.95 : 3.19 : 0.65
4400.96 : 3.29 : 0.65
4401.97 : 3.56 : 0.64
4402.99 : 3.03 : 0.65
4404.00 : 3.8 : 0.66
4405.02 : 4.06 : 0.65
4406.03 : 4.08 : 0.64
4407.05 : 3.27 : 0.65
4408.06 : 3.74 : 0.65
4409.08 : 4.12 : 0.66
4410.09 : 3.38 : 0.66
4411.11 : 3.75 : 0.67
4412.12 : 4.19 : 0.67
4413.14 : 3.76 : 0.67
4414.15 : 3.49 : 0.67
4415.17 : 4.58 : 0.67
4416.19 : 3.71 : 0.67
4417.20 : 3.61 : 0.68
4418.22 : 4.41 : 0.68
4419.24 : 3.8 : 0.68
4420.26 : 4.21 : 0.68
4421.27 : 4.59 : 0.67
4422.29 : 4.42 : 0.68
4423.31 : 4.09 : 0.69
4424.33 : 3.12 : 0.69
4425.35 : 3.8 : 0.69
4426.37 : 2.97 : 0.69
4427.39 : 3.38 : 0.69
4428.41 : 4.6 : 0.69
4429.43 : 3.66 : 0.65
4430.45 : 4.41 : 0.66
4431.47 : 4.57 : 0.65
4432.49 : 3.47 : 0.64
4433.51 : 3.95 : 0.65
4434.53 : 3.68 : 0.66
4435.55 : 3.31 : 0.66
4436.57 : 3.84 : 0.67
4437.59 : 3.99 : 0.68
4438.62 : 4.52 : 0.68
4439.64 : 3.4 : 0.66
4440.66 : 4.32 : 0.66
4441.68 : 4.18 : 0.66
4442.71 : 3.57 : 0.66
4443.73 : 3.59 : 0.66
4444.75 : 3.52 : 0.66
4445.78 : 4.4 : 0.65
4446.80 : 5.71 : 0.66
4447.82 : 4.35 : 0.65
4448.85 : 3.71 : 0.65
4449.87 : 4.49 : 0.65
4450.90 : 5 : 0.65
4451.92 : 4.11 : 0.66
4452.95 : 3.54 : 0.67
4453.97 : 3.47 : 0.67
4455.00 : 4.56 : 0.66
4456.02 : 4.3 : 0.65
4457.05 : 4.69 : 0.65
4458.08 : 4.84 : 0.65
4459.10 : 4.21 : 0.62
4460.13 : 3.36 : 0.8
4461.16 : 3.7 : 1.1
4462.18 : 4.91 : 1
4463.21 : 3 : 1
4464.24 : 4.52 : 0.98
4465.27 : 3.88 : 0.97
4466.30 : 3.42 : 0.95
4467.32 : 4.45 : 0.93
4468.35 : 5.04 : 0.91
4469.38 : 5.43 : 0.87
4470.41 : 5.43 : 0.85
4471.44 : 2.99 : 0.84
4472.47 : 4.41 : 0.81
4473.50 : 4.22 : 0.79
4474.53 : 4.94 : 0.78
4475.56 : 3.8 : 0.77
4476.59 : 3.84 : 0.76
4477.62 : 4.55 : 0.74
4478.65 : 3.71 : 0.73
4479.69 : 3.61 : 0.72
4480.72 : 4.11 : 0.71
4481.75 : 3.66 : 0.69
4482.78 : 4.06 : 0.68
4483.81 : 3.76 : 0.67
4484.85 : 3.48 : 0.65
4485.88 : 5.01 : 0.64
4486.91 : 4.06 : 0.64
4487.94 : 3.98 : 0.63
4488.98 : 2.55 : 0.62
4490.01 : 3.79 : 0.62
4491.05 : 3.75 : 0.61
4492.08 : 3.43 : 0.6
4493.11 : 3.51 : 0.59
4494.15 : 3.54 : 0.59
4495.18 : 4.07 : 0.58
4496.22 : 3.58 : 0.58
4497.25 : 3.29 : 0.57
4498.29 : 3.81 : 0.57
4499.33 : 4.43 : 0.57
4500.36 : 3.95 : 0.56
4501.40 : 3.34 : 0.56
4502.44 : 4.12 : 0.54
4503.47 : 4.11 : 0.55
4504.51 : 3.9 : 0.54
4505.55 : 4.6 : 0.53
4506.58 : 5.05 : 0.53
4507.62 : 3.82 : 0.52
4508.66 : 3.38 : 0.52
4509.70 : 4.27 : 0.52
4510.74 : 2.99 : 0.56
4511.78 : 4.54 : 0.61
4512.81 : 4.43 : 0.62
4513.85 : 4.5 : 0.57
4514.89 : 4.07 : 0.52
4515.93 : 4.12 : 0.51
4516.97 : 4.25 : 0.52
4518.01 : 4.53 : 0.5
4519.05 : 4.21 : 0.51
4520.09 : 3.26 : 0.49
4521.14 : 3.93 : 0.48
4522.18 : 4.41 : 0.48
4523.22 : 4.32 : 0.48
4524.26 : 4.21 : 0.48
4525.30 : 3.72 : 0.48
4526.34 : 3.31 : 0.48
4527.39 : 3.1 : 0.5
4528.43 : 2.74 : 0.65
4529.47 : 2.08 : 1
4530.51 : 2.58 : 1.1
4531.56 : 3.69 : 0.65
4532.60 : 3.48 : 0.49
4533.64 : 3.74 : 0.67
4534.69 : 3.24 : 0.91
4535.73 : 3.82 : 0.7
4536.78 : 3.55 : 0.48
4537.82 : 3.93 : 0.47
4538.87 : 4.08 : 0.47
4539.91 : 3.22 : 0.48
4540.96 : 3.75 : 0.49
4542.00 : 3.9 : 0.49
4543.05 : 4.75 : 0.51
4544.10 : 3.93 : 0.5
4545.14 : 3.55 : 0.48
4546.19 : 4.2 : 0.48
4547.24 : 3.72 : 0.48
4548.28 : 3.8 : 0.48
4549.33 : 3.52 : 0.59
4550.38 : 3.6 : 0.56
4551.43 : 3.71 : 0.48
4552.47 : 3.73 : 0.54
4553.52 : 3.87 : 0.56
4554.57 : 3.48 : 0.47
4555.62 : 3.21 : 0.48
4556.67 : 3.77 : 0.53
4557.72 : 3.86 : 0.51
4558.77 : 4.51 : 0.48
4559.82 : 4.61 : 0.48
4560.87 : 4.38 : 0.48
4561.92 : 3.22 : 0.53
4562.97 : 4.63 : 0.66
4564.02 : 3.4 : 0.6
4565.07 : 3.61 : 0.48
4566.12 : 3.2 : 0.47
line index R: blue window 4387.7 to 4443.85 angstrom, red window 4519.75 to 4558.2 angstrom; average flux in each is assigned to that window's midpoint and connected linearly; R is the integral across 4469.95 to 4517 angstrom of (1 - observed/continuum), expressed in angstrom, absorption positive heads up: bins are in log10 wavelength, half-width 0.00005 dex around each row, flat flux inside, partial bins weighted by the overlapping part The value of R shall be -3.09 angstrom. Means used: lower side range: 3.86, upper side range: 3.64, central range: 3.97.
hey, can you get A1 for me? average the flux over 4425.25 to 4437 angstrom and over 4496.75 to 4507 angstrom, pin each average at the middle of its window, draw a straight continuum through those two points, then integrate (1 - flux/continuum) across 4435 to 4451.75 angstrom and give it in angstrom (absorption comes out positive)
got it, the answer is -1.2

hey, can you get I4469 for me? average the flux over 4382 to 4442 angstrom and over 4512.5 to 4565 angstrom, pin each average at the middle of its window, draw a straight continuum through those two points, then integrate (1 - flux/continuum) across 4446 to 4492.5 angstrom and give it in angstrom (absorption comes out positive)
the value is -3.7 angstrom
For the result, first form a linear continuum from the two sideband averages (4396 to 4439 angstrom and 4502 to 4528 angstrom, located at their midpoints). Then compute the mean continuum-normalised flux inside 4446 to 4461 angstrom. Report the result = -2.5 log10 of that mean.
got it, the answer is -0.11 mag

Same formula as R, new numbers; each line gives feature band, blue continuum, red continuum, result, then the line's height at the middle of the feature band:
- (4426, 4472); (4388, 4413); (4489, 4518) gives -2.7 angstrom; 3.87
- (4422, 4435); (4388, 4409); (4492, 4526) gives 0.1 angstrom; 3.86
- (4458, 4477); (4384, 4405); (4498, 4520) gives -1.0 angstrom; 4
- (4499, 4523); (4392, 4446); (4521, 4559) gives -2.6 angstrom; 3.7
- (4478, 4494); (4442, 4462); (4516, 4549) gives 0.9 angstrom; 3.98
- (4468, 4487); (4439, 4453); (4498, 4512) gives -0.6 angstrom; 4.08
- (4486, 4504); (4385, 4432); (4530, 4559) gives 0.1 angstrom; 3.77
